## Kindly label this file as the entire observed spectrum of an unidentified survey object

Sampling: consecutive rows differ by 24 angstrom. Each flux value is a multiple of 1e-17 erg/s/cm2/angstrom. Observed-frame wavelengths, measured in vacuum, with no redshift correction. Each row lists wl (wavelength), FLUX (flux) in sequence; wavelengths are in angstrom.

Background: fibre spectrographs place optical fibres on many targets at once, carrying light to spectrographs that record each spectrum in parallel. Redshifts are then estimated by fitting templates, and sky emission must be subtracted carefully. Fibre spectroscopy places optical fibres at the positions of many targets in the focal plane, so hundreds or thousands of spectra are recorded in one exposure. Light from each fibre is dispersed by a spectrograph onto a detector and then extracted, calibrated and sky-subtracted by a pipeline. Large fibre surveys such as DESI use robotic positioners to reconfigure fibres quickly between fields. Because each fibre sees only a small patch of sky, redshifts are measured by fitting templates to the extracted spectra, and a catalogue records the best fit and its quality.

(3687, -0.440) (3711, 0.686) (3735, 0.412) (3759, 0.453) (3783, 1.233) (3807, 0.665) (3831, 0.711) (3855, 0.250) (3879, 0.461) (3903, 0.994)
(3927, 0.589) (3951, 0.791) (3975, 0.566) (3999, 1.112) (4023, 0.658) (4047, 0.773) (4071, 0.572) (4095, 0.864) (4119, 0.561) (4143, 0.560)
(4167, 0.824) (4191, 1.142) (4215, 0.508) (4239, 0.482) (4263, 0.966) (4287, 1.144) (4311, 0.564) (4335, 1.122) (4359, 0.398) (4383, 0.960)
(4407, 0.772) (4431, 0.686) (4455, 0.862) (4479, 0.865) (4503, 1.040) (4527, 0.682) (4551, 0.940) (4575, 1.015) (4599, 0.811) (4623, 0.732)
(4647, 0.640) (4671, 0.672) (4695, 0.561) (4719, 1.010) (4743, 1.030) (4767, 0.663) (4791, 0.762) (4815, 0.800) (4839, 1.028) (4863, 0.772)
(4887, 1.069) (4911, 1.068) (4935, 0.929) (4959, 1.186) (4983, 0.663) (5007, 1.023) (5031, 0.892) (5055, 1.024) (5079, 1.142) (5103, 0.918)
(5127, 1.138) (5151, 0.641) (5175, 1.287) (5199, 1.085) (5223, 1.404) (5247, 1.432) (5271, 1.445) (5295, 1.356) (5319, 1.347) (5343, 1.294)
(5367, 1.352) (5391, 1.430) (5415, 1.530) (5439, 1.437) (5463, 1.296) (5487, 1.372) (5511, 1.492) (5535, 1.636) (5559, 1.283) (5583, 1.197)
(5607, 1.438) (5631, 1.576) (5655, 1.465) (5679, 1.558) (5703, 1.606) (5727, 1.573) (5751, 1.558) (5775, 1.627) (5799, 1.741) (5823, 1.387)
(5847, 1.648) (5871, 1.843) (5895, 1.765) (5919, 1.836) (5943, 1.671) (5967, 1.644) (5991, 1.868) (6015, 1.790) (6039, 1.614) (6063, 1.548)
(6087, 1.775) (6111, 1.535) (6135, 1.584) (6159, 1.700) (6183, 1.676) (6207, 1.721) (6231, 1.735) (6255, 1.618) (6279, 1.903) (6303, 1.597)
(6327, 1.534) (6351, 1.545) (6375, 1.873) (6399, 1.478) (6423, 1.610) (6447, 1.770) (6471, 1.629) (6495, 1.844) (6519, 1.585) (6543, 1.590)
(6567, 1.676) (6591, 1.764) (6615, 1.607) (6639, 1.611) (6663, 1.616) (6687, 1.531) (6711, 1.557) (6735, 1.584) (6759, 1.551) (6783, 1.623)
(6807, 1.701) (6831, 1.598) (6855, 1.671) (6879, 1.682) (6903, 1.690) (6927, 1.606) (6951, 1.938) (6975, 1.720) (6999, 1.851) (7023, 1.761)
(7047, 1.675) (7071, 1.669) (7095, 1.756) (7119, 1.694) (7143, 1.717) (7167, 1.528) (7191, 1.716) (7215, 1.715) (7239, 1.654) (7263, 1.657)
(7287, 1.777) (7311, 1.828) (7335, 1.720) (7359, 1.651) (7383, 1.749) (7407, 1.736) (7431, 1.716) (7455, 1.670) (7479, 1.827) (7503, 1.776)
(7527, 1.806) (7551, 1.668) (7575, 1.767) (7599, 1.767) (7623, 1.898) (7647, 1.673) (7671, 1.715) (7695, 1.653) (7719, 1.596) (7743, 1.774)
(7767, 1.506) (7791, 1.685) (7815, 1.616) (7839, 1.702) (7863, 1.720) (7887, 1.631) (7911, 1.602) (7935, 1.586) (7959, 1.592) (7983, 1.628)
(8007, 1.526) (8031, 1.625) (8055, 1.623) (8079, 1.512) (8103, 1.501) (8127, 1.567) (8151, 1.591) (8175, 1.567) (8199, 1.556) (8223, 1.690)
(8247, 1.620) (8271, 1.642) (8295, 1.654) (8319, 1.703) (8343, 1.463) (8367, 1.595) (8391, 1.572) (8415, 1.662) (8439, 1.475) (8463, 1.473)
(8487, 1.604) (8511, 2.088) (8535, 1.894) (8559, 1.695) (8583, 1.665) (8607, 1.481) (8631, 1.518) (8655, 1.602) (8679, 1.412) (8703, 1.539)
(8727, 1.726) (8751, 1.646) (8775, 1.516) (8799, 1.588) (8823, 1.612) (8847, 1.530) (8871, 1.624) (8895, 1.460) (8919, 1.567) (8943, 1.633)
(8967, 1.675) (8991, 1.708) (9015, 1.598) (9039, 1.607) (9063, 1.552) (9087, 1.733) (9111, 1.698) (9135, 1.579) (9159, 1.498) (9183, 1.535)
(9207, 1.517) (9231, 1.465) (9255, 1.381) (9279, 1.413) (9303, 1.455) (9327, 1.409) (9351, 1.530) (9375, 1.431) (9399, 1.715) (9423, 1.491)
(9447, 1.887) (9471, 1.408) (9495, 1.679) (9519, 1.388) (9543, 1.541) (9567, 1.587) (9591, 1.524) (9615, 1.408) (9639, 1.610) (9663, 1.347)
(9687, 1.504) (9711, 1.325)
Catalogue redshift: 0.30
